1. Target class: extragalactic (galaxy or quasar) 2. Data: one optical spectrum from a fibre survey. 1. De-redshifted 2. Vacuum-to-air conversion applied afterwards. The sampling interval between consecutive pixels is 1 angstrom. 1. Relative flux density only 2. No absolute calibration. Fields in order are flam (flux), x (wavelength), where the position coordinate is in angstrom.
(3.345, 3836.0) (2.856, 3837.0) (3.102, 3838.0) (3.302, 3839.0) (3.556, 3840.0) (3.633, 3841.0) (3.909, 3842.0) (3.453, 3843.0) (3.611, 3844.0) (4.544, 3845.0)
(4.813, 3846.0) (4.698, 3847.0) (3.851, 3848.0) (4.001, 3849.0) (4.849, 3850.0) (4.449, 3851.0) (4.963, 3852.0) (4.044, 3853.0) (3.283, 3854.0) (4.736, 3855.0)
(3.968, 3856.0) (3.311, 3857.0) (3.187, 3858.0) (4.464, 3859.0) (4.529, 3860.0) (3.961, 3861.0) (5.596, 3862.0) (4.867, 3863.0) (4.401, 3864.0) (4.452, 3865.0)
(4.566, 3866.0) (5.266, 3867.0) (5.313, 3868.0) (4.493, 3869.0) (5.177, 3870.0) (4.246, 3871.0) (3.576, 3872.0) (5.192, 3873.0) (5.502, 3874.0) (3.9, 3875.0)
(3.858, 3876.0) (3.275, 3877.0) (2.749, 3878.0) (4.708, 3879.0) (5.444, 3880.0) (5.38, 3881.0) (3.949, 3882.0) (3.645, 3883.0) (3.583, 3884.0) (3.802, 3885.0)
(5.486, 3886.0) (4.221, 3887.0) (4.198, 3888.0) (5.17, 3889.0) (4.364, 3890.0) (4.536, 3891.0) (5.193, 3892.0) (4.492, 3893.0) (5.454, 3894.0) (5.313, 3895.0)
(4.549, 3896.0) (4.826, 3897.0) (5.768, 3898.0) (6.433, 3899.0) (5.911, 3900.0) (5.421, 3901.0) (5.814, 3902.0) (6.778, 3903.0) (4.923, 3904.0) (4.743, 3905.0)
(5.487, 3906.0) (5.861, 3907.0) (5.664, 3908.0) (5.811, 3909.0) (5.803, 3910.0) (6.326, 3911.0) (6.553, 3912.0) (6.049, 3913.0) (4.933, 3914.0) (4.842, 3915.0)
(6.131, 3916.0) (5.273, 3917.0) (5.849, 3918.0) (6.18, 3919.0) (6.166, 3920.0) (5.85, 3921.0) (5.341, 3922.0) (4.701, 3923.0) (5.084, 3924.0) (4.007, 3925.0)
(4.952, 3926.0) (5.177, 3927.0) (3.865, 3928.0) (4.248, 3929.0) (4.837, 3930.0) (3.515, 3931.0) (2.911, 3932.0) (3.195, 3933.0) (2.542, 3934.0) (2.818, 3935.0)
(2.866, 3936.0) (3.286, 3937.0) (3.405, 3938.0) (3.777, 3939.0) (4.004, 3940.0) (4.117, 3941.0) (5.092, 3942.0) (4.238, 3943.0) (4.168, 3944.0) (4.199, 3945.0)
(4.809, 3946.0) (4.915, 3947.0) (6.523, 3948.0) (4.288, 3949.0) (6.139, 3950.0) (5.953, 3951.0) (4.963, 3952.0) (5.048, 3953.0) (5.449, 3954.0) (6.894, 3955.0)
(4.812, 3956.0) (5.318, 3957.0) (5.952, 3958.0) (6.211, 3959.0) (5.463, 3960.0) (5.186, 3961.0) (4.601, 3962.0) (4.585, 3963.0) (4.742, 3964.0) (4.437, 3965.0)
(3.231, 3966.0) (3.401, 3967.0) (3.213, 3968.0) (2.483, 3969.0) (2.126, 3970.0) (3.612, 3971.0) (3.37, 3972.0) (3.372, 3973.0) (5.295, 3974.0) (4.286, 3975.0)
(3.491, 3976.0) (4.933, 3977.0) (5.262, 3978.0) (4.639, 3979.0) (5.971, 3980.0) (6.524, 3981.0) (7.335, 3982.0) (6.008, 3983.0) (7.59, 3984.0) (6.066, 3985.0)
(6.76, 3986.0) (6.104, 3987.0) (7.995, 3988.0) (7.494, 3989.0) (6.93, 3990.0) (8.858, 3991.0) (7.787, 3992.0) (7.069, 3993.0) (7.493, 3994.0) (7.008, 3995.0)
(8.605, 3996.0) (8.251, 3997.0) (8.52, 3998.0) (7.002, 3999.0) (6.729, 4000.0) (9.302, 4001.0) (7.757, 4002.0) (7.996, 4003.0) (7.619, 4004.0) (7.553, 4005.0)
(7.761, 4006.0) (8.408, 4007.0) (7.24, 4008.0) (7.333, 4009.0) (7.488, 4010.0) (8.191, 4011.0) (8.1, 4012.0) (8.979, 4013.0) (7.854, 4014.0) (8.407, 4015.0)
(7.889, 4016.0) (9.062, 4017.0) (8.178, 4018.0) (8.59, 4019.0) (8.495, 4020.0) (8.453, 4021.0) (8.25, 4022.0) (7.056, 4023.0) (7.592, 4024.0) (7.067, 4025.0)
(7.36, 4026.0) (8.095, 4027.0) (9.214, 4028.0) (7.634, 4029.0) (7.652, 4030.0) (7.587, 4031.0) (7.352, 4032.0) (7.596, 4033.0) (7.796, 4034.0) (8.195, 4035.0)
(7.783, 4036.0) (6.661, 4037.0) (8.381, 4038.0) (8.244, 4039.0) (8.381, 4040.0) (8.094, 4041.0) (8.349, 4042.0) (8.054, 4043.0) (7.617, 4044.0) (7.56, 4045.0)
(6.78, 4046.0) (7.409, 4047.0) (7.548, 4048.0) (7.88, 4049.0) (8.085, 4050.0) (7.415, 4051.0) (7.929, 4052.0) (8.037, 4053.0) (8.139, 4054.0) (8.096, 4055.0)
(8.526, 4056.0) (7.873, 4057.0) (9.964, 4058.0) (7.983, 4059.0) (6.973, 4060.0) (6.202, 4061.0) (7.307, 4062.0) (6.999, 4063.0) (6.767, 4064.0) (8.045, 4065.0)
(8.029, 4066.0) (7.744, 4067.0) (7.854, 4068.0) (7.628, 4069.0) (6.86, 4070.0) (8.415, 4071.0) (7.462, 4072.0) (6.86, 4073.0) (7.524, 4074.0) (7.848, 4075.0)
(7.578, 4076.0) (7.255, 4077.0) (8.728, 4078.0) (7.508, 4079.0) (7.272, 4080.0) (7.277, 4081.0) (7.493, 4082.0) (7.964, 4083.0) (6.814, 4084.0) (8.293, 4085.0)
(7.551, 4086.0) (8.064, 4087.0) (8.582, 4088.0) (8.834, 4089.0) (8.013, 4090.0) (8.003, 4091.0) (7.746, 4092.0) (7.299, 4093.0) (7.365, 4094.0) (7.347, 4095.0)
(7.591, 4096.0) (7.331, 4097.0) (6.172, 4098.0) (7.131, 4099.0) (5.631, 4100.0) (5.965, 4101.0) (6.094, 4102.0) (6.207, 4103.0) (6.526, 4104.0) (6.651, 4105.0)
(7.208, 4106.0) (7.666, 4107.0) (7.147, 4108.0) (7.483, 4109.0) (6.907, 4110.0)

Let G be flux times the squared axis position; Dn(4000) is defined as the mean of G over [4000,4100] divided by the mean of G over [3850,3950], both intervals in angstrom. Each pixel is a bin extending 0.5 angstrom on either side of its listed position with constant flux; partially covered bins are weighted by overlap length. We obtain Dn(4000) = 1.8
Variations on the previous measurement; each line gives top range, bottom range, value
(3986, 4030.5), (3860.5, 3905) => 1.76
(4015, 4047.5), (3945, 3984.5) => 1.66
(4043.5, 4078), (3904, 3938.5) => 1.70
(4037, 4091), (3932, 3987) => 1.75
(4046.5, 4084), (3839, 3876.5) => 1.97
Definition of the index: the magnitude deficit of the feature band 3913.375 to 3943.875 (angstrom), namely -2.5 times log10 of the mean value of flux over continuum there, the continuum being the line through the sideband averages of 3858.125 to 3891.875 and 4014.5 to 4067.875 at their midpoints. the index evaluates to 0.24 mag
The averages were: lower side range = 4.47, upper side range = 7.86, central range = 4.44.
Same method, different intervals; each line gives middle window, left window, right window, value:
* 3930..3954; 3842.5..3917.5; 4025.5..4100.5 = 0.33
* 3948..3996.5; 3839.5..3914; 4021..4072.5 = 0.17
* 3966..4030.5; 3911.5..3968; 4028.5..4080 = -0.09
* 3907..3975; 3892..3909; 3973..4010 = 0.28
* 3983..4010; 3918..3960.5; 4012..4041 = -0.10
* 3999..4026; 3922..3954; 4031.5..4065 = -0.19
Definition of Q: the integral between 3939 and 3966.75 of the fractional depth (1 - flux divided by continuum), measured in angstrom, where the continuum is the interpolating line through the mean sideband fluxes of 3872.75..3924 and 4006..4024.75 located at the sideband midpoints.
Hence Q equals 6.5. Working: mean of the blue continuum 5.12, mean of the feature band 4.98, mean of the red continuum 8.06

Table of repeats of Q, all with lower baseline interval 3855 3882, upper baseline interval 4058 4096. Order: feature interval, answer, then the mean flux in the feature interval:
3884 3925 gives -2.9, 5.34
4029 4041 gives -1.4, 7.79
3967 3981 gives 4.6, 4.07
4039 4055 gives -1.5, 7.84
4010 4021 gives -2.7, 8.34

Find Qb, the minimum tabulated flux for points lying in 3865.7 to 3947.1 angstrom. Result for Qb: 2.542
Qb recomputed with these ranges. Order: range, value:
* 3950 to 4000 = 2.126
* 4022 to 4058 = 6.661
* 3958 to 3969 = 2.483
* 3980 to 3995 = 5.971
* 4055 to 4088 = 6.202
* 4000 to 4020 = 6.729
